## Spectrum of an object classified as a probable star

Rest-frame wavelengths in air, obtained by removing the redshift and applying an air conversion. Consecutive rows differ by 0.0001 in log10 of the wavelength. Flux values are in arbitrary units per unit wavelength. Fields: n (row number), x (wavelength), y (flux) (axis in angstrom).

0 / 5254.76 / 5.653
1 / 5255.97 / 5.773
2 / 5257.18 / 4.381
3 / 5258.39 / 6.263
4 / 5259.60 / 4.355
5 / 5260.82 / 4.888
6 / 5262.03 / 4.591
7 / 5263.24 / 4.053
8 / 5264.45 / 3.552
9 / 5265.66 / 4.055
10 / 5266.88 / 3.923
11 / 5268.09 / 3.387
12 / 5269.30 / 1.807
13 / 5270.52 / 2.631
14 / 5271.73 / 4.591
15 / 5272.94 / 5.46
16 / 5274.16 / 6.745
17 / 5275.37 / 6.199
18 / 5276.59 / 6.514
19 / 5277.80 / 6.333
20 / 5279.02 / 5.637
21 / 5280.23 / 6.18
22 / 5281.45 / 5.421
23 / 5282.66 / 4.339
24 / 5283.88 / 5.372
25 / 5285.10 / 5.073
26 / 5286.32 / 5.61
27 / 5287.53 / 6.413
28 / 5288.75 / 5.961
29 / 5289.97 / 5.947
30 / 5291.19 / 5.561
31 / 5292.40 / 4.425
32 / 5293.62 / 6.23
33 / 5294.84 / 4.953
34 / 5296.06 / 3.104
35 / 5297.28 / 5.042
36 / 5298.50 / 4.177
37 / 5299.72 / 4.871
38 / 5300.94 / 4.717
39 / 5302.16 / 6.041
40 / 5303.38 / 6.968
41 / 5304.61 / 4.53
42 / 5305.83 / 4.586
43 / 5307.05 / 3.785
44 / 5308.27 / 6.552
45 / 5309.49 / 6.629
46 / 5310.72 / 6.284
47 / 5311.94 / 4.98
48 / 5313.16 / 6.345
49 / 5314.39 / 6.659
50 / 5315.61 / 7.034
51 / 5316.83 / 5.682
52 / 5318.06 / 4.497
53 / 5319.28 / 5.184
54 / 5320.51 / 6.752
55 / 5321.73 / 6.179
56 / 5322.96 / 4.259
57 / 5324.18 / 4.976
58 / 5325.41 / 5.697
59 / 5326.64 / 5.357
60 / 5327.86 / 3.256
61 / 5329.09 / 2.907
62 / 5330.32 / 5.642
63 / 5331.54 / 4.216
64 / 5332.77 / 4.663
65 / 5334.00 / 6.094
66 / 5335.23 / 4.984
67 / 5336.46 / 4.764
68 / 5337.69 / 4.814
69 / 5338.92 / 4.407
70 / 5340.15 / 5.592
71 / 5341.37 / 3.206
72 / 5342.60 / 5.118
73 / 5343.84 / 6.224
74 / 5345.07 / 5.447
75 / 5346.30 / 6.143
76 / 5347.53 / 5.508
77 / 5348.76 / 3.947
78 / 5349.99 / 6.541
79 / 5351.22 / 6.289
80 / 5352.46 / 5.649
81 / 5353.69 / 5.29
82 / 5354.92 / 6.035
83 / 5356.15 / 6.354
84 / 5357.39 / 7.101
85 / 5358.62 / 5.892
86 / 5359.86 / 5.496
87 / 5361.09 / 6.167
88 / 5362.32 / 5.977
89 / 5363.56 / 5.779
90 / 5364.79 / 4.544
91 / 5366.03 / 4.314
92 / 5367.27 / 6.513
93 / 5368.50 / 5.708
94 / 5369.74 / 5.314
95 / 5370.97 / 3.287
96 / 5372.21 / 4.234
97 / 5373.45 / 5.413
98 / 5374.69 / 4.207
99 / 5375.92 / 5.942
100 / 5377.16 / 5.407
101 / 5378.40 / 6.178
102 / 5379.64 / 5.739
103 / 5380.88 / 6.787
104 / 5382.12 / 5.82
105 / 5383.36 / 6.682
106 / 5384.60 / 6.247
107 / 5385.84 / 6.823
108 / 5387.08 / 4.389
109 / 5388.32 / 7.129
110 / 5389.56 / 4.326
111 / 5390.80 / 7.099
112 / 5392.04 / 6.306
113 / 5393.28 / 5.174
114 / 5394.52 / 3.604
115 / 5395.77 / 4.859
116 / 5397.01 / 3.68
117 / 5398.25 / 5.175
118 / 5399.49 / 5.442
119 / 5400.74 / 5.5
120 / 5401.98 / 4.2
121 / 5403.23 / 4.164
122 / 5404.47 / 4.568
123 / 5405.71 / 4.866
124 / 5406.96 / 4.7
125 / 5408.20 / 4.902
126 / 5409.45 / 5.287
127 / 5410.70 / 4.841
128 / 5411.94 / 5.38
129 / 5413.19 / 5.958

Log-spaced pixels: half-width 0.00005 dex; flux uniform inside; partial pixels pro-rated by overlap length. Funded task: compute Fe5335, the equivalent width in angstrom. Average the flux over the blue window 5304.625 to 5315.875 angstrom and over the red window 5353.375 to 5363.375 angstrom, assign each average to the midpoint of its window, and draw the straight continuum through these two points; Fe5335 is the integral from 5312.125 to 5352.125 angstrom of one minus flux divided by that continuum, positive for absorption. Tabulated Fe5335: 4.3 angstrom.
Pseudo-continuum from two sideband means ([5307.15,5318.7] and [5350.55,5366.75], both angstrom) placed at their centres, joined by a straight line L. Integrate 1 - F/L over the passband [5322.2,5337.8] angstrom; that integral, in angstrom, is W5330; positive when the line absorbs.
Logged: 3.0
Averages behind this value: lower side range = 5.97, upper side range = 5.77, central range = 4.75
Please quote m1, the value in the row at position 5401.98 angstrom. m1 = 4.2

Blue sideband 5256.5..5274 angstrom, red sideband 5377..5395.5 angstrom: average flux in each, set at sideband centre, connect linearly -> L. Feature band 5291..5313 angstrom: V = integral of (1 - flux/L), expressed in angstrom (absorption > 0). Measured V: -2.3 angstrom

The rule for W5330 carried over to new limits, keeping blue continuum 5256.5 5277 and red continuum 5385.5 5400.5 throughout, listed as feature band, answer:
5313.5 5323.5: -1.97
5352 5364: -2.08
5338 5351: -0.57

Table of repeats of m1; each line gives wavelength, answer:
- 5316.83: 5.682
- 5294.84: 4.953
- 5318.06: 4.497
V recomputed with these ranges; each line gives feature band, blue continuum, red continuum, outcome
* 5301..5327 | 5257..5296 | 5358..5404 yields -2.55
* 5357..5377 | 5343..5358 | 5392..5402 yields 0.58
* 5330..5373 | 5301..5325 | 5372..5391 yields 2.84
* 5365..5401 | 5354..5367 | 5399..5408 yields -1.20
